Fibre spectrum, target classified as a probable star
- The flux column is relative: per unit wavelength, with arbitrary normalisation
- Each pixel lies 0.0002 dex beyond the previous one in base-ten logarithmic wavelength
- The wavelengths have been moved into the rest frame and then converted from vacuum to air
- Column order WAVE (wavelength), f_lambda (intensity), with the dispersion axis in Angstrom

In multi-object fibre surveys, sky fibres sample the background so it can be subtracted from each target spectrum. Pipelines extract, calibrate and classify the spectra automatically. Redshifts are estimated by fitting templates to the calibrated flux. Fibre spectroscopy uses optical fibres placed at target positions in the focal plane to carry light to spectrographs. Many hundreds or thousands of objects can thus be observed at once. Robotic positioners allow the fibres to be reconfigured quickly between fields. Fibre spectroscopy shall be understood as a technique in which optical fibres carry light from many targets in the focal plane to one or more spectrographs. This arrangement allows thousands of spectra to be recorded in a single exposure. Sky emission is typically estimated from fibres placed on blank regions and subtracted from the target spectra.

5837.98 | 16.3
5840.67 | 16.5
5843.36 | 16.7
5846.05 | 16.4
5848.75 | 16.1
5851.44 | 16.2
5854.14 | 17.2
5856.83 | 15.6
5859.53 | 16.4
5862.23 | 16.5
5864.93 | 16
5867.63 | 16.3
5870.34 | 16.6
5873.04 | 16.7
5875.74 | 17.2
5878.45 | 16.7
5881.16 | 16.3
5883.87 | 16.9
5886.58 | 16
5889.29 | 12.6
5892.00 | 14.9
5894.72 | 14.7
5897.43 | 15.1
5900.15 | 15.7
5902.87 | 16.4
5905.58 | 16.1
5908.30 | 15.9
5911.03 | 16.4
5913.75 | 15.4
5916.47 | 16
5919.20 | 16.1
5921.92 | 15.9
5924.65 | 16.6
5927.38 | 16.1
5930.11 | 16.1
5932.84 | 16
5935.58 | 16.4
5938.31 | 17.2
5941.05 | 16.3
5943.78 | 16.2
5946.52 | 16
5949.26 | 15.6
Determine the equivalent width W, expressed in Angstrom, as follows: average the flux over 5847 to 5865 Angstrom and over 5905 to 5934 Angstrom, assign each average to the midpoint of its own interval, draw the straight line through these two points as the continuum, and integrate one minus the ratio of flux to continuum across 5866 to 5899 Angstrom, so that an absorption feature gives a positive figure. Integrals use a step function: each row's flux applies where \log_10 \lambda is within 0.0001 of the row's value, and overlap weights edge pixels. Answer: 0.75 Angstrom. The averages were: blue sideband 16.3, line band 15.8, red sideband 16.1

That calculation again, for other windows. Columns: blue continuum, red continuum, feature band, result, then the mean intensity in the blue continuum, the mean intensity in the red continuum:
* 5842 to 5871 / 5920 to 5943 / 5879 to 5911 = 1.5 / 16.4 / 16.3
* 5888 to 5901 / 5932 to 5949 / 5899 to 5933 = -1.5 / 14.6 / 16.3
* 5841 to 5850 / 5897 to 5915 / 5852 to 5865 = -0.1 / 16.4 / 15.9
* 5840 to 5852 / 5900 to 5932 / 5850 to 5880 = -0.3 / 16.4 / 16.1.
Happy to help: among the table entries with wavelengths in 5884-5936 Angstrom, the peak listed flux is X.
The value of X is 16.6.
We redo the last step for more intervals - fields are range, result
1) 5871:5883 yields 17.2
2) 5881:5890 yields 16.9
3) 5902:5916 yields 16.4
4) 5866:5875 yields 16.7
